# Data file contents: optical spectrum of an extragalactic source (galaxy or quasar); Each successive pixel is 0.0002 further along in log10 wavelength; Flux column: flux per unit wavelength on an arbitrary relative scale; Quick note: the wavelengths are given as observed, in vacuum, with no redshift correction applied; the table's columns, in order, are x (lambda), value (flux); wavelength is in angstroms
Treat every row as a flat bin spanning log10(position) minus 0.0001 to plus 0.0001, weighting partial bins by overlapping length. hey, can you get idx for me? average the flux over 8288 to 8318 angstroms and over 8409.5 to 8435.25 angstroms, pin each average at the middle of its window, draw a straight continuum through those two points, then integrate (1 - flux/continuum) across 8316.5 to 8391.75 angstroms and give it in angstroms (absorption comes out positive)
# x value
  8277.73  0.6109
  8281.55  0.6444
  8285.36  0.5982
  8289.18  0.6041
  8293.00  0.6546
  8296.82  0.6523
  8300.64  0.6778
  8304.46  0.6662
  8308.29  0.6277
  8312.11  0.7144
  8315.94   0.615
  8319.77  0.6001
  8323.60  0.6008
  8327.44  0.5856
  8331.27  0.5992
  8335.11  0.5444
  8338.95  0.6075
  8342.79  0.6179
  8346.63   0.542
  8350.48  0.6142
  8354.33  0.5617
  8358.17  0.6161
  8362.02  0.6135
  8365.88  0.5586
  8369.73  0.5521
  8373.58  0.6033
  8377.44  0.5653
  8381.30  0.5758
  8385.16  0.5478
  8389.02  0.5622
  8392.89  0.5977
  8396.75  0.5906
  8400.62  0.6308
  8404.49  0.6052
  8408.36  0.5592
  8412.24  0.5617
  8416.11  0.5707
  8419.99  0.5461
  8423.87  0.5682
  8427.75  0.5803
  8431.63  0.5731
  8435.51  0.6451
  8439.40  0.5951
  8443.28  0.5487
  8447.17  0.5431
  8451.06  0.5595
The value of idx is 4.2 angstroms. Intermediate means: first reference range 0.653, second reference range 0.572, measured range 0.583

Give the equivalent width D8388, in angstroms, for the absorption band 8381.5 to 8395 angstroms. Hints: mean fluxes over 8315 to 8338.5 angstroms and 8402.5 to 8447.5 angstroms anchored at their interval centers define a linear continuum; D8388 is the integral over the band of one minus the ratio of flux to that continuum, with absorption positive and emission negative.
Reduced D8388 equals 0.3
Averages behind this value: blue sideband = 0.591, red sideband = 0.576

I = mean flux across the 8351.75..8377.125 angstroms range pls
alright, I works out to 0.584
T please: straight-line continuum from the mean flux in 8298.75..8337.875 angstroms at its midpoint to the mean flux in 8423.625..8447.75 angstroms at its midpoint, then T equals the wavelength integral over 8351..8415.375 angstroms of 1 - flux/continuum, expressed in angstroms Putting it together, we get 2.0 angstroms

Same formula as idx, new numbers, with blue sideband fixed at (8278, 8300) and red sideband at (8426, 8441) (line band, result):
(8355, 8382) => 1.4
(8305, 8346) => 0.8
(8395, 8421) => 1.0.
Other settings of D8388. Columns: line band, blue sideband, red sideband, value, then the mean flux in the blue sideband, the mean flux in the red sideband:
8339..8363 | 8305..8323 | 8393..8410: 1.0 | 0.639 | 0.597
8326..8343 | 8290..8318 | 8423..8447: 1.3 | 0.656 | 0.583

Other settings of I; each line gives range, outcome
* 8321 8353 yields 0.589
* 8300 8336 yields 0.623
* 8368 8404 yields 0.582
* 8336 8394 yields 0.581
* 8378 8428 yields 0.576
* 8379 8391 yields 0.562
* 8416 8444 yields 0.58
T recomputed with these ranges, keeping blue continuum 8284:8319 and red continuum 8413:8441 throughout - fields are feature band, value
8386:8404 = 0.1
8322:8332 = 0.6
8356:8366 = 0.2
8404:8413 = 0.3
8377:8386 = 0.6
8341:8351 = 0.6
